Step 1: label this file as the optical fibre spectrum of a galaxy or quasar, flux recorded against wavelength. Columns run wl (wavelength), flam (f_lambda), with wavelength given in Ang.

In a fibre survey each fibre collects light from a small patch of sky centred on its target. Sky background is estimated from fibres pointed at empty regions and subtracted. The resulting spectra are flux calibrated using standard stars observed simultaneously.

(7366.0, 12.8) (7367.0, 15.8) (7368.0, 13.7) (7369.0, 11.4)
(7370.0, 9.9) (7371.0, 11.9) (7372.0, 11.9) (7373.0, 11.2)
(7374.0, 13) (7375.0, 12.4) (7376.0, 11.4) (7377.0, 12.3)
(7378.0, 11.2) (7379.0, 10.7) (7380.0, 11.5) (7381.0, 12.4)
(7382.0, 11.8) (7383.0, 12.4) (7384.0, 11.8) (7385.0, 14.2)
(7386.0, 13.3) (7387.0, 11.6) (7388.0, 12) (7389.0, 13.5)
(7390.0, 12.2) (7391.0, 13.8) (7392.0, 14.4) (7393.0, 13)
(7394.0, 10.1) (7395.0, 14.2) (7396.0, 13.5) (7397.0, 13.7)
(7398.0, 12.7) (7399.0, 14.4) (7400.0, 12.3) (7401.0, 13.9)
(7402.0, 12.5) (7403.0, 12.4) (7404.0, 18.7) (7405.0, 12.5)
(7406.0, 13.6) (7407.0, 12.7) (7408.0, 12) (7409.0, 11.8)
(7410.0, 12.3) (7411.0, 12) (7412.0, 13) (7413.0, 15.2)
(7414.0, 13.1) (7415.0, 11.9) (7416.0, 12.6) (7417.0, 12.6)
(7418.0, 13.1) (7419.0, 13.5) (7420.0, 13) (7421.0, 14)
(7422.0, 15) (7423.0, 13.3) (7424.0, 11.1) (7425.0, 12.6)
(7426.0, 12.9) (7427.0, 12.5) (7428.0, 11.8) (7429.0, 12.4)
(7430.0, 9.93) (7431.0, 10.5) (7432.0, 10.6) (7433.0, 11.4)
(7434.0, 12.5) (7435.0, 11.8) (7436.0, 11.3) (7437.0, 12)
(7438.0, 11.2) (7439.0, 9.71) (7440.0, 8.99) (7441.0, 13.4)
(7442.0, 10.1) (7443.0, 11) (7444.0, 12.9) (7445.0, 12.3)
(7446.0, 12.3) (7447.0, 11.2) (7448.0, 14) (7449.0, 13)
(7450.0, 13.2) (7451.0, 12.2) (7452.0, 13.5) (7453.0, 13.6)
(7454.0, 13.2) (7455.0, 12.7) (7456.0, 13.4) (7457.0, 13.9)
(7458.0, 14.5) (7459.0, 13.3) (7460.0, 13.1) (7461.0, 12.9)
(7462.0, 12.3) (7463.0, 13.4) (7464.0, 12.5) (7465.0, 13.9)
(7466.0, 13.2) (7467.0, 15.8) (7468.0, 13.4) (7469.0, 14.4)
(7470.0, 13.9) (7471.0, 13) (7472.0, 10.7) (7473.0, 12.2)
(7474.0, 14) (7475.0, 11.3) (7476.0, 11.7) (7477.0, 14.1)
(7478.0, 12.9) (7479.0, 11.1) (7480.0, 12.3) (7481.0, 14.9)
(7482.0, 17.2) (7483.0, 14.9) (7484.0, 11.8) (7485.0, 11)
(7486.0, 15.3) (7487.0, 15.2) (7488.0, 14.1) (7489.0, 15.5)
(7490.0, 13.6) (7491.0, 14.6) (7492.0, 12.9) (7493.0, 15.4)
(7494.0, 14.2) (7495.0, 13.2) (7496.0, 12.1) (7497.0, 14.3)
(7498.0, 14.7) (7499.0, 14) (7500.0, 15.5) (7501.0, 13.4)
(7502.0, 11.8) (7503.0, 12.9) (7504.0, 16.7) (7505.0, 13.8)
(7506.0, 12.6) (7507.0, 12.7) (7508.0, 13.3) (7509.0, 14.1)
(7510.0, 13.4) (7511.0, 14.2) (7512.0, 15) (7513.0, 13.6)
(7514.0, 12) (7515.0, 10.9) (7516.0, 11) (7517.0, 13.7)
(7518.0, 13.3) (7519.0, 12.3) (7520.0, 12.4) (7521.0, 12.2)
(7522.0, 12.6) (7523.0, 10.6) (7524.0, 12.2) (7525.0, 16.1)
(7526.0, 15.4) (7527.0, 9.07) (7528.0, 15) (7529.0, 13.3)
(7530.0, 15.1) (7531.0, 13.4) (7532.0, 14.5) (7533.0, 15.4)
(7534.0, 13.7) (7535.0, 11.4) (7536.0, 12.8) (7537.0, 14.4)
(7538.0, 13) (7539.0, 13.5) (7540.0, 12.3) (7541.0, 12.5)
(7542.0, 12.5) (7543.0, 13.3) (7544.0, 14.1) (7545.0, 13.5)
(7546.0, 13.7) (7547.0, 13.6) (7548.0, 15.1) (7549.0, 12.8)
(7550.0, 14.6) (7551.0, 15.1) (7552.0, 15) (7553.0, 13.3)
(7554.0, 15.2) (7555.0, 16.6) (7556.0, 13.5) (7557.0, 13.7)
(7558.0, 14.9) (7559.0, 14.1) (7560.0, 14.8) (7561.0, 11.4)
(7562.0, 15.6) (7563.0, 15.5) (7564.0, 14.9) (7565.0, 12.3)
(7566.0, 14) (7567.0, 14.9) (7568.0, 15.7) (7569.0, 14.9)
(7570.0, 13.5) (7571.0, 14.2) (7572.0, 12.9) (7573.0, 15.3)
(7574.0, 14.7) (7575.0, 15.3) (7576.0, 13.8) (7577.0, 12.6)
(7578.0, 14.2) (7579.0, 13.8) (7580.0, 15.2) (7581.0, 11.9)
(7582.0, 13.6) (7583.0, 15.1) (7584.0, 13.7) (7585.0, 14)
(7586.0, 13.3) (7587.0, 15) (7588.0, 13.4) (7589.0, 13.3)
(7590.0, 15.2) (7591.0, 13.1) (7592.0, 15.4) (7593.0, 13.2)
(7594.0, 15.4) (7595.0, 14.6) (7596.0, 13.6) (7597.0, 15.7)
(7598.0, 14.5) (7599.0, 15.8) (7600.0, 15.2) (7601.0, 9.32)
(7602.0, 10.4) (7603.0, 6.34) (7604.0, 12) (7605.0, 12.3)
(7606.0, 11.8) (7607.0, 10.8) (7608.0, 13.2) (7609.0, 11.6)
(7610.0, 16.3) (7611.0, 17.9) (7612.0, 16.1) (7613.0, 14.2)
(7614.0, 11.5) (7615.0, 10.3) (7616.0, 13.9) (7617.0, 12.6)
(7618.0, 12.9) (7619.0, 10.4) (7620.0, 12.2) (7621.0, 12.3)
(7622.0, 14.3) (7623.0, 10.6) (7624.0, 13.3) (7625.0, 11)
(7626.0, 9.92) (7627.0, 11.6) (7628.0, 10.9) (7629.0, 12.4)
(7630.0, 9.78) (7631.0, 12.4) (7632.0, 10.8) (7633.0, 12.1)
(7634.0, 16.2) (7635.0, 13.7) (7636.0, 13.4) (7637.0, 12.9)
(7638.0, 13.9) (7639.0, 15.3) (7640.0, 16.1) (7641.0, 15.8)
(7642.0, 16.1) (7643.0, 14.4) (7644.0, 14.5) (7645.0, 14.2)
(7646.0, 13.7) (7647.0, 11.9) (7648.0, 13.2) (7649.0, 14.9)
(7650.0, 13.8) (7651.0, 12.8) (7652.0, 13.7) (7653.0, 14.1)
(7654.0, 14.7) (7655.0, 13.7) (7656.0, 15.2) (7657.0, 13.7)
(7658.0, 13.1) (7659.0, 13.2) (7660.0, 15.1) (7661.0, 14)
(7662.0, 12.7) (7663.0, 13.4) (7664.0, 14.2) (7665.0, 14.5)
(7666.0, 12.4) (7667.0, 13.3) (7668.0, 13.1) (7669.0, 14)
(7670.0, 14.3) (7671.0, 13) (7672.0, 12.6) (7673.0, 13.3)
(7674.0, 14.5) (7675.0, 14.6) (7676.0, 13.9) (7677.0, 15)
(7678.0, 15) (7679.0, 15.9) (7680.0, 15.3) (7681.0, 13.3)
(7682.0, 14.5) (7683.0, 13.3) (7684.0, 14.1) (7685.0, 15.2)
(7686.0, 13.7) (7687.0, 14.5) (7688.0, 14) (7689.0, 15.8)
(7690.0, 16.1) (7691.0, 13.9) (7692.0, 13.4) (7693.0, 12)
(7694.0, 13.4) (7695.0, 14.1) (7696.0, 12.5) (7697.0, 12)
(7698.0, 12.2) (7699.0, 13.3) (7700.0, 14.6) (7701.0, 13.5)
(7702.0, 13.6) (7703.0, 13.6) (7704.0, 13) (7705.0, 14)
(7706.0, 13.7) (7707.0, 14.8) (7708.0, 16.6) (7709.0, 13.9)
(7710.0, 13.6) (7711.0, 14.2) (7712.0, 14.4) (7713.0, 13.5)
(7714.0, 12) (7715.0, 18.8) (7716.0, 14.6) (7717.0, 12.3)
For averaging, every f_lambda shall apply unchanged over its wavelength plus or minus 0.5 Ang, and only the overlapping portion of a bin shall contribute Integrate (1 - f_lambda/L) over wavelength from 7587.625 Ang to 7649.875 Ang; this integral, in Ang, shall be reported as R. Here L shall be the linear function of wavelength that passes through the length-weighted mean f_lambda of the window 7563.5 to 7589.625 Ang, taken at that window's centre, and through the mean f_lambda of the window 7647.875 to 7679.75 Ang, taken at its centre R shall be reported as 3.7 Ang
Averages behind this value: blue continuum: 14.1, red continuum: 13.9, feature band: 13.2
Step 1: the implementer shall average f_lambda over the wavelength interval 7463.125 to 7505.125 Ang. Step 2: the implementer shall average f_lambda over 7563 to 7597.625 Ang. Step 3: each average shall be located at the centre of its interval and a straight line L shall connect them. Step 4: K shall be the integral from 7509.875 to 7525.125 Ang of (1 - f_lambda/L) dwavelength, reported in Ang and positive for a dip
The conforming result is 1.20 Ang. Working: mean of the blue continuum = 13.6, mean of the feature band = 12.8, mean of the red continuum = 14.2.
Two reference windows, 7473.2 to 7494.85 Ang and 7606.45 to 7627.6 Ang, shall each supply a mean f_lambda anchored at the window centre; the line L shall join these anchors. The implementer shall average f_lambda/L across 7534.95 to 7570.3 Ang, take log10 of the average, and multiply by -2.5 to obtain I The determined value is -0.06 mag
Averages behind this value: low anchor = 13.7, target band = 14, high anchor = 12.7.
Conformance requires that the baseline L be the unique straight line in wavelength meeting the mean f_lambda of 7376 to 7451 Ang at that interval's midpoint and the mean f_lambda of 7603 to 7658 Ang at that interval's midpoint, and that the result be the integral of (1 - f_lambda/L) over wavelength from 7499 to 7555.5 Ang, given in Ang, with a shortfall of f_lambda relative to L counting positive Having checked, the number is -2.93 Ang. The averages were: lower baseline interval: 12.5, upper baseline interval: 13.1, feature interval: 13.5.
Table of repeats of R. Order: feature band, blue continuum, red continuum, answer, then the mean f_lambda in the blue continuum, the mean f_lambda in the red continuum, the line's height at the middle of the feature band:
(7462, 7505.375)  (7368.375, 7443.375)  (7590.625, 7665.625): -3.18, 12.4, 13.3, 12.7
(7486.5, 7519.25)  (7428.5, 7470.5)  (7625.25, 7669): -2.26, 12.5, 13.5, 12.8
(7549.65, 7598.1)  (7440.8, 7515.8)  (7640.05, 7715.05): -2.23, 13.3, 14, 13.6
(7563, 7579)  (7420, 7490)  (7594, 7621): -1.66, 12.8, 12.9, 12.9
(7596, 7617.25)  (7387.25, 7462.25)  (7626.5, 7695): 0.93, 12.7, 13.8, 13.6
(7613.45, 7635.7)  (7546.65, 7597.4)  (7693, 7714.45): 3.06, 14.2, 13.6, 14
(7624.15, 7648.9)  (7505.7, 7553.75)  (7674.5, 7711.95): 1.09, 13.3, 14.1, 13.8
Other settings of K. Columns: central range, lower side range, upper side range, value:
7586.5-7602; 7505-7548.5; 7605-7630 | -1.65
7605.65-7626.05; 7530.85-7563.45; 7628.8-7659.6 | 1.49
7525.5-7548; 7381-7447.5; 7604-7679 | -0.83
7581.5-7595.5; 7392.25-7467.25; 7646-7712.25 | -0.74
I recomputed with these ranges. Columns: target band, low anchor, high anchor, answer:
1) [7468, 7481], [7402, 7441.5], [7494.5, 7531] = 0.015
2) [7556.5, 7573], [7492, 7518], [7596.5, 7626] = -0.095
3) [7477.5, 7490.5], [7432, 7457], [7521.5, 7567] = -0.086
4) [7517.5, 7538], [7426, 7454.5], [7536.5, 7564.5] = 0.027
